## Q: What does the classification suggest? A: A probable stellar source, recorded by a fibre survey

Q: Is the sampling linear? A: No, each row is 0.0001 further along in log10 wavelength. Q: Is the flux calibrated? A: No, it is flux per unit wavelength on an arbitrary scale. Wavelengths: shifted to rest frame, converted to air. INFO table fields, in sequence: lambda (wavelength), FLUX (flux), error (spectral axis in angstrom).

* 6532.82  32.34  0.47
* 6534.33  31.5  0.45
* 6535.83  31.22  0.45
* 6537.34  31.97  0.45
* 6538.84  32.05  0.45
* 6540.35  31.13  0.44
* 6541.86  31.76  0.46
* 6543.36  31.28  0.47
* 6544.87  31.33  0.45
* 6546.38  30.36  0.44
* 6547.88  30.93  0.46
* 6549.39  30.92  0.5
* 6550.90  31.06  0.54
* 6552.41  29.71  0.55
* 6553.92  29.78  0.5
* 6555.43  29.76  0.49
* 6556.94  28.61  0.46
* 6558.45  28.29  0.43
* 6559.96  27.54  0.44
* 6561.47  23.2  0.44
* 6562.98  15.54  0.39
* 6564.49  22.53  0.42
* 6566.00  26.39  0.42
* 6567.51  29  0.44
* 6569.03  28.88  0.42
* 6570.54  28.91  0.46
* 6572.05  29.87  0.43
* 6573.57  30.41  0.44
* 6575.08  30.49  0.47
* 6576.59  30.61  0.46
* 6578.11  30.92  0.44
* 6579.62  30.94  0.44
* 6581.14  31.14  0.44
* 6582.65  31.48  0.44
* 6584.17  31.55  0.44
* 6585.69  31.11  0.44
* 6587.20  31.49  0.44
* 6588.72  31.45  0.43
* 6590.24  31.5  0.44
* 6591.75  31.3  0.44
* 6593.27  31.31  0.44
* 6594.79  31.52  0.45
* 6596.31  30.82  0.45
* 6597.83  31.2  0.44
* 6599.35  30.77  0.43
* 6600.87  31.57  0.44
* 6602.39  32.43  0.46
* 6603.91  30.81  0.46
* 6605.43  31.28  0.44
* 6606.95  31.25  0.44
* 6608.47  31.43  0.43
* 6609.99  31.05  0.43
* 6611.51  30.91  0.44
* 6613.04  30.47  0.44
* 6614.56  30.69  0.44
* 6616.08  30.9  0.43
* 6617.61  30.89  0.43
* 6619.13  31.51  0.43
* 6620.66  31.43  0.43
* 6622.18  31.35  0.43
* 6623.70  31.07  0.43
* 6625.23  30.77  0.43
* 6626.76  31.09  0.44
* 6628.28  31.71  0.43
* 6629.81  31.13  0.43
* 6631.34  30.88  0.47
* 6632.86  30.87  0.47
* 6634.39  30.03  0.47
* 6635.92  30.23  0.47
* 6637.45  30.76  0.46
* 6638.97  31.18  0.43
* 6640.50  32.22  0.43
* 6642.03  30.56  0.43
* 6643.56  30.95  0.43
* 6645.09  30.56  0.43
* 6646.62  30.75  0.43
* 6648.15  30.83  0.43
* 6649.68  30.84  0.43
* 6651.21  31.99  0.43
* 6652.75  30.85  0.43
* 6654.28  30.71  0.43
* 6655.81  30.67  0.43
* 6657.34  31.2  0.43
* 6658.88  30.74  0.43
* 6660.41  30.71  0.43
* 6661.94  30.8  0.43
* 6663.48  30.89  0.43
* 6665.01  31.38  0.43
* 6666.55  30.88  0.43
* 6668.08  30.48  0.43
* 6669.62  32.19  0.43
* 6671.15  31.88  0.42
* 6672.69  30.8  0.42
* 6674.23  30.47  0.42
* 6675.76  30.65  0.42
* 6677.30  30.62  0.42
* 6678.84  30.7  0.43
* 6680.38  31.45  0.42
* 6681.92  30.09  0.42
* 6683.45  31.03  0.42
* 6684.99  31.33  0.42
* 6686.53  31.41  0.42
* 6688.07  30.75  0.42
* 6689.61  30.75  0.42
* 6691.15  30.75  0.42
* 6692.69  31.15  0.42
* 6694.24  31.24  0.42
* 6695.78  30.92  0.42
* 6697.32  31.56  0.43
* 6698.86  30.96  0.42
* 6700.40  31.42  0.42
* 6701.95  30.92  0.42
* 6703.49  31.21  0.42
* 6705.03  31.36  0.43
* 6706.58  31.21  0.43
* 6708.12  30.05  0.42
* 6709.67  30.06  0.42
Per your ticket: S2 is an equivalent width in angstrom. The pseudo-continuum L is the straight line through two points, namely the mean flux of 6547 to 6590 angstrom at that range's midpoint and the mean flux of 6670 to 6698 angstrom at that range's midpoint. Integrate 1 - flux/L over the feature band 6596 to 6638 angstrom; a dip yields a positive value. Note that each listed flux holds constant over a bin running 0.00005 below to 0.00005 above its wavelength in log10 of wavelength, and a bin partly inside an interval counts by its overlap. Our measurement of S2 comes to -1.7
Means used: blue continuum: 29.1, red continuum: 31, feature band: 31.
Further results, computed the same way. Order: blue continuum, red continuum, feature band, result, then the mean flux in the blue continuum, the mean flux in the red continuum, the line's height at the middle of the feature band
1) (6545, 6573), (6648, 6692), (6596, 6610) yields -1.03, 27.9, 31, 29.1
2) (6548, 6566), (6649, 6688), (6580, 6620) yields -3.68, 27.1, 31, 28.6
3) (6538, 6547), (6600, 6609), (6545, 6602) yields 3.31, 31.3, 31.5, 31.4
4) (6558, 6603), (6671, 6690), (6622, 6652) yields -0.70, 29.5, 30.9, 30.3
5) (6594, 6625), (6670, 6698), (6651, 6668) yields 0.06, 31.2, 31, 31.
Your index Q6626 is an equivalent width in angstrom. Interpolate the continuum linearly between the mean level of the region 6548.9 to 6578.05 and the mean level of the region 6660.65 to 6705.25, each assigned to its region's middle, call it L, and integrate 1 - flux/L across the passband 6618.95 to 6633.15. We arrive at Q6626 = -0.8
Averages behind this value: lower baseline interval 28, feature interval 31.2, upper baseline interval 31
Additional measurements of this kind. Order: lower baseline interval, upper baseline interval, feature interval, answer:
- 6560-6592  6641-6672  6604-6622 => -0.7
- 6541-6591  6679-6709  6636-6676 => -0.6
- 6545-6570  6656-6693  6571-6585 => -1.2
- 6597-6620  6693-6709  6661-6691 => 0.1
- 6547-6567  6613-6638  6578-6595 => -1.4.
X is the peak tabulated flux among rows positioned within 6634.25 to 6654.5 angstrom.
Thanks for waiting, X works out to 32.22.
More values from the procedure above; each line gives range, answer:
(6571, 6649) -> 32.43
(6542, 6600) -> 31.55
